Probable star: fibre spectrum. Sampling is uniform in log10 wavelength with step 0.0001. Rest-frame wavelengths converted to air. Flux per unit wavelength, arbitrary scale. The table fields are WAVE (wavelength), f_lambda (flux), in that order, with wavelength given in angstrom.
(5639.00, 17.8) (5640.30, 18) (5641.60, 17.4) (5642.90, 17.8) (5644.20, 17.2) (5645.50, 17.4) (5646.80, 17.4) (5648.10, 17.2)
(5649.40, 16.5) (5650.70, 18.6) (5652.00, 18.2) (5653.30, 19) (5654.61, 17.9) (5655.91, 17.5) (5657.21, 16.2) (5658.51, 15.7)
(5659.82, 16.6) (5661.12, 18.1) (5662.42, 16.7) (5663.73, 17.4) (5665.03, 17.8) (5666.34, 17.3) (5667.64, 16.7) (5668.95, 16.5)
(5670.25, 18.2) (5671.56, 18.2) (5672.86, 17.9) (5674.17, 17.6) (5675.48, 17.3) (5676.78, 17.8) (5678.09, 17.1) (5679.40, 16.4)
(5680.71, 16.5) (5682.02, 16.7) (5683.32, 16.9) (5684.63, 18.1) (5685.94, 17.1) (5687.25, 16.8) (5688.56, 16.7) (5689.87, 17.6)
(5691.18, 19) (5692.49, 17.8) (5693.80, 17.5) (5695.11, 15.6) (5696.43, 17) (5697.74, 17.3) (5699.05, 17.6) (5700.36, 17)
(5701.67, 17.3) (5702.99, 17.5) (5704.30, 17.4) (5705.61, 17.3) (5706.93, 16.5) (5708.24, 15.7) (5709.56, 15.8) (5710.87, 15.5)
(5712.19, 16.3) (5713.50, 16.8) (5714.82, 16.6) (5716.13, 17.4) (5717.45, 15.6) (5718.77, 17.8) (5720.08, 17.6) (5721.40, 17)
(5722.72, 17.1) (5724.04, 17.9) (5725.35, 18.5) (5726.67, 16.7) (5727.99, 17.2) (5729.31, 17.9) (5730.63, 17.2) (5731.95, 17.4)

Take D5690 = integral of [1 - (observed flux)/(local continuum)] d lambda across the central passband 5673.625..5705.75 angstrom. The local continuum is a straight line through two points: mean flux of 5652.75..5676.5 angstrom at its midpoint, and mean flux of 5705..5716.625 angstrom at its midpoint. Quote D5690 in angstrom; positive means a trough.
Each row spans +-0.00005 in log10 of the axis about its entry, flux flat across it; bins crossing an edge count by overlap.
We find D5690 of -0.74 angstrom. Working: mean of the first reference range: 17.4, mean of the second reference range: 16.4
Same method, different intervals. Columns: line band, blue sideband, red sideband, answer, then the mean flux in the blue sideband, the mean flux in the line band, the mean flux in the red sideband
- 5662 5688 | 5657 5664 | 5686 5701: -0.4 angstrom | 16.8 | 17.3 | 17.3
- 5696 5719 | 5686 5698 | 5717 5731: 0.7 angstrom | 17.2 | 16.8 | 17.3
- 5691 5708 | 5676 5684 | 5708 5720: -0.6 angstrom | 16.9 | 17.2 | 16.5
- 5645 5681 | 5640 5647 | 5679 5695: 0.1 angstrom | 17.5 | 17.4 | 17.2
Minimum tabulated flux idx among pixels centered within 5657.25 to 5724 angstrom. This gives 15.5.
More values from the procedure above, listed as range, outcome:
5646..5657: 16.5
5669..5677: 17.3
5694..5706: 15.6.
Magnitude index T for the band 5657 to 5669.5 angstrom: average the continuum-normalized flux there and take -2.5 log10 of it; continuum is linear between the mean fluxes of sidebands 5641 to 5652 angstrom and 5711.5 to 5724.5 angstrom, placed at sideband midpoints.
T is 0.028 mag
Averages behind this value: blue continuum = 17.5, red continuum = 17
